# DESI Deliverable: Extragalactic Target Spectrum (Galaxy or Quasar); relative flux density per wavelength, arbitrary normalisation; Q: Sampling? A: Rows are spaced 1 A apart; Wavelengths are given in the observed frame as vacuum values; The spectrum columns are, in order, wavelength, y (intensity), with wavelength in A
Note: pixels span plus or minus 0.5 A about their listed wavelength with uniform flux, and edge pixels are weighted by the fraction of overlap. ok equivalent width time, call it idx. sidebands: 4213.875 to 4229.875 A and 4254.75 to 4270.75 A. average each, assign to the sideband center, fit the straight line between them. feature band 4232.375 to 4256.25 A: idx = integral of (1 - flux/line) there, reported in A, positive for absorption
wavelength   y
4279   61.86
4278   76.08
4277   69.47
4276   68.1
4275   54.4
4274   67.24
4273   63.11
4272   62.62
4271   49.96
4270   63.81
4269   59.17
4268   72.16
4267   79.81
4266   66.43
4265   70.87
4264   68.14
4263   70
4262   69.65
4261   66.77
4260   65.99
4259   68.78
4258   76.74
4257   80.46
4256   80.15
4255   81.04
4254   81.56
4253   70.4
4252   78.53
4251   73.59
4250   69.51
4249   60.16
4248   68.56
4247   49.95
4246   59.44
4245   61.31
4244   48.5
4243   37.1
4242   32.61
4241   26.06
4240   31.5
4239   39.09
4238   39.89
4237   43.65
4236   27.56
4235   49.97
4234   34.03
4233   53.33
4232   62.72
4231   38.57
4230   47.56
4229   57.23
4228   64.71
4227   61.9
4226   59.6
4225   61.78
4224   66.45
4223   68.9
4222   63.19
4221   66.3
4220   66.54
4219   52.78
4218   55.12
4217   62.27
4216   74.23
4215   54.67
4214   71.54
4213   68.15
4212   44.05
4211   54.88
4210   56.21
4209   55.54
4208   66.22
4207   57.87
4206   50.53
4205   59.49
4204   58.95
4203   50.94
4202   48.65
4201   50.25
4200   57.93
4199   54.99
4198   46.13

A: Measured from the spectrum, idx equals 4.8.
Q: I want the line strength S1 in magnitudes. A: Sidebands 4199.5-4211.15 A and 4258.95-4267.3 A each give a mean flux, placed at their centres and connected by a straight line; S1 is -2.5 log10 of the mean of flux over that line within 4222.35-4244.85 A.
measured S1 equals 0.275 mag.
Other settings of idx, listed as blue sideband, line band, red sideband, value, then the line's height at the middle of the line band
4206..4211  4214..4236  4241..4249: -1.4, 54.3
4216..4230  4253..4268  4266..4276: -2.3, 63.5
